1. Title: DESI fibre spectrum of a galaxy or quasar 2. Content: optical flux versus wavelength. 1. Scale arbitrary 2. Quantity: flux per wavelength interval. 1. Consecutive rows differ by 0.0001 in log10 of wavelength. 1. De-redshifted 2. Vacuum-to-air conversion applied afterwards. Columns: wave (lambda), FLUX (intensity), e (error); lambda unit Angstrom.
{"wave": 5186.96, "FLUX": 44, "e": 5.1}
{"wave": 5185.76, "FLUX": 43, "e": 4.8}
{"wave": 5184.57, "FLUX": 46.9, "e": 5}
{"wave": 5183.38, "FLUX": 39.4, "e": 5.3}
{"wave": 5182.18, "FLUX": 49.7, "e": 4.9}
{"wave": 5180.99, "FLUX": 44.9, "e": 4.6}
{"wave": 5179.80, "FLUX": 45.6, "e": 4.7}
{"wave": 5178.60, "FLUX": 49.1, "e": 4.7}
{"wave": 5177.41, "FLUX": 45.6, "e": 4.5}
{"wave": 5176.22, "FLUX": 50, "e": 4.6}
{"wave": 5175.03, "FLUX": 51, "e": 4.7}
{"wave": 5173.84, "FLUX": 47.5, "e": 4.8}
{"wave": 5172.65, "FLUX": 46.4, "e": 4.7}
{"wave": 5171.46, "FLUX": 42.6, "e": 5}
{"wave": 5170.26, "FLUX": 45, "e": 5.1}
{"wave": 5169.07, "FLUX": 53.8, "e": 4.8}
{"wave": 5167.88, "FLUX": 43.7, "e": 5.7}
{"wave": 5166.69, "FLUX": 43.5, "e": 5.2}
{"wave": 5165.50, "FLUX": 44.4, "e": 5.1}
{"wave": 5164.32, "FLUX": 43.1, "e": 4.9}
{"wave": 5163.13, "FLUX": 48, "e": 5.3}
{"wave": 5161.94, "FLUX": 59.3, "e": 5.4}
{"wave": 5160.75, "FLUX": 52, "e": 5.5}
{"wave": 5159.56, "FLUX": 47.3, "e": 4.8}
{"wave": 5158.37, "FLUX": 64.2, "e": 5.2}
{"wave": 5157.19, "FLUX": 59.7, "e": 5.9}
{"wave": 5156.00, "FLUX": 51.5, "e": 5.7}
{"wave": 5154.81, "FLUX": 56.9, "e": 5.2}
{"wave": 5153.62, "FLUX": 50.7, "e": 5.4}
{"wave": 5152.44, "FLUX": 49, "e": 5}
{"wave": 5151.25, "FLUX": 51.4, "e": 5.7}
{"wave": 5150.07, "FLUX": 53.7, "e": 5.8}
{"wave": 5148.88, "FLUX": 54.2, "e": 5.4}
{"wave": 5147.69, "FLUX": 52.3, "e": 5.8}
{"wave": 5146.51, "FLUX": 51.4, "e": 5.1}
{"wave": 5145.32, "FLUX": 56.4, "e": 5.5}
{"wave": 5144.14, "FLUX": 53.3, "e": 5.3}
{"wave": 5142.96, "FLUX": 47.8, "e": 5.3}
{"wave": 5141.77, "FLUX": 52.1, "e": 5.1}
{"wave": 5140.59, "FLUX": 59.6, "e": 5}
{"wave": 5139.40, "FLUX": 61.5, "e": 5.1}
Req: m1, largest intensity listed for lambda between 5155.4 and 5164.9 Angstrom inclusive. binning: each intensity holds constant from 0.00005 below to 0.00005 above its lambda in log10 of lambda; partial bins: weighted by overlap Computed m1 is 64.2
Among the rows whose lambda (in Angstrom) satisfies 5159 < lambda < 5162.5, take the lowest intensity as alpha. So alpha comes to 47.3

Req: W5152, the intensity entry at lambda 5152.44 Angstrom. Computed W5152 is 49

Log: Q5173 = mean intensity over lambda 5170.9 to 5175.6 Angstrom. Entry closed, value 46.9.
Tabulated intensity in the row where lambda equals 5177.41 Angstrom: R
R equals 45.6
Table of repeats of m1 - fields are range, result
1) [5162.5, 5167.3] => 48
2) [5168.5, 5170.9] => 53.8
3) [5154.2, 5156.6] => 56.9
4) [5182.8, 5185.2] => 46.9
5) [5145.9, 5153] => 54.2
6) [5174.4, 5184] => 51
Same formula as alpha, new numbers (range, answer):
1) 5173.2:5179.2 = 45.6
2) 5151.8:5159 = 49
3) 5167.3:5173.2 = 42.6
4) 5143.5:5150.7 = 51.4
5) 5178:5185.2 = 39.4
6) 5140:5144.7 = 47.8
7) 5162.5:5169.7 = 43.1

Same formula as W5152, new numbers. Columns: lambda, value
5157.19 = 59.7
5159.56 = 47.3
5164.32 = 43.1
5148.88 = 54.2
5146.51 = 51.4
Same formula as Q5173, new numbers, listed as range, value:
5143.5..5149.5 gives 53.5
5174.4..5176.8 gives 50.5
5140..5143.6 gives 53.2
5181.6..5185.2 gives 45.3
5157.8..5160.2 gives 55.5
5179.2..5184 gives 44.9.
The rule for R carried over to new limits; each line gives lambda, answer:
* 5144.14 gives 53.3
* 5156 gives 51.5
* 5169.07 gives 53.8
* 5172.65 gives 46.4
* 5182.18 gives 49.7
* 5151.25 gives 51.4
